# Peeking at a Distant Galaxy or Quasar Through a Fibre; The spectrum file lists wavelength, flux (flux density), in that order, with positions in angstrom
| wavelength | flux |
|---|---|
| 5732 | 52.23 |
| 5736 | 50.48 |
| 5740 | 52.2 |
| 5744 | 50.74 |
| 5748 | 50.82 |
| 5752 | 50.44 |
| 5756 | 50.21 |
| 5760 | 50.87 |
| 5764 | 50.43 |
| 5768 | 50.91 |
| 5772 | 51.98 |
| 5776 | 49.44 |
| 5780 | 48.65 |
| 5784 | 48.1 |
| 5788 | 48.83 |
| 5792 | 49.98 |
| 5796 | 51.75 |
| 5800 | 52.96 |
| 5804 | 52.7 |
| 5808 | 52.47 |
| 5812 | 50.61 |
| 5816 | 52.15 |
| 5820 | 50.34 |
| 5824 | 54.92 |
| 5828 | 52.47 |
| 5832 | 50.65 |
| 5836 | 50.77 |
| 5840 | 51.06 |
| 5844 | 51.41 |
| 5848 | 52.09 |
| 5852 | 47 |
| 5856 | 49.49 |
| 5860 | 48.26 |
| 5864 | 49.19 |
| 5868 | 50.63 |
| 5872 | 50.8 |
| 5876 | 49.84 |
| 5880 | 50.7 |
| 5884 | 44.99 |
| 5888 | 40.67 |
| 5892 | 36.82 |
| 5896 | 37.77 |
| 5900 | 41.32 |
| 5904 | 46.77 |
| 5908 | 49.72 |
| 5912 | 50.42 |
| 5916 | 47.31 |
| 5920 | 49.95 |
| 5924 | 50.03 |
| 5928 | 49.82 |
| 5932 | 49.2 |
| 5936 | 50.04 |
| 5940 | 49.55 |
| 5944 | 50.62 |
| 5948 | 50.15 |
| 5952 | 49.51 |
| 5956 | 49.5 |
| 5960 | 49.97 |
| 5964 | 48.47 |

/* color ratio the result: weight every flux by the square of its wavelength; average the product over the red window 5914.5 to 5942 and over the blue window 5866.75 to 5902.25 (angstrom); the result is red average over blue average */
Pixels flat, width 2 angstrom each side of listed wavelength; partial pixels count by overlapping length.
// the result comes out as 1.12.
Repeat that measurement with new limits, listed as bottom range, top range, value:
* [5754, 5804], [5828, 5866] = 1.02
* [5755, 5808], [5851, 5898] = 0.94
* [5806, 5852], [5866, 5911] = 0.90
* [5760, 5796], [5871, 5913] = 0.94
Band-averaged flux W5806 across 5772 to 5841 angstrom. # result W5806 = 51.1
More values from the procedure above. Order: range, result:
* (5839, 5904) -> 46.9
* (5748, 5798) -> 50.2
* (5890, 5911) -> 42.9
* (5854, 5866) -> 49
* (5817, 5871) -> 50.7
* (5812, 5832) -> 52.1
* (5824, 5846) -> 51.6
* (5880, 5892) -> 43.1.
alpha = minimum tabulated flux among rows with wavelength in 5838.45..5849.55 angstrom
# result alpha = 51.06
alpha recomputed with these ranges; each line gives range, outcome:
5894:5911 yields 37.77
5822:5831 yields 52.47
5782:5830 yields 48.1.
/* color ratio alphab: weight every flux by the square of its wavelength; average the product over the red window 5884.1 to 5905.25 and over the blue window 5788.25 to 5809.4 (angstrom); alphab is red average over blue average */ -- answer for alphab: 0.82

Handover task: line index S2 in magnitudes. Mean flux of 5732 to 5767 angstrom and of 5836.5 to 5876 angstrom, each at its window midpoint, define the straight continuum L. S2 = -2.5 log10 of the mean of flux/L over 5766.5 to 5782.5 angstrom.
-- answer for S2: 0.01 mag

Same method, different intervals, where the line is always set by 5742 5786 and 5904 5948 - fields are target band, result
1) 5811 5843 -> -0.04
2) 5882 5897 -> 0.23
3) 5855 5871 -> 0.01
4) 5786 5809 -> -0.03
